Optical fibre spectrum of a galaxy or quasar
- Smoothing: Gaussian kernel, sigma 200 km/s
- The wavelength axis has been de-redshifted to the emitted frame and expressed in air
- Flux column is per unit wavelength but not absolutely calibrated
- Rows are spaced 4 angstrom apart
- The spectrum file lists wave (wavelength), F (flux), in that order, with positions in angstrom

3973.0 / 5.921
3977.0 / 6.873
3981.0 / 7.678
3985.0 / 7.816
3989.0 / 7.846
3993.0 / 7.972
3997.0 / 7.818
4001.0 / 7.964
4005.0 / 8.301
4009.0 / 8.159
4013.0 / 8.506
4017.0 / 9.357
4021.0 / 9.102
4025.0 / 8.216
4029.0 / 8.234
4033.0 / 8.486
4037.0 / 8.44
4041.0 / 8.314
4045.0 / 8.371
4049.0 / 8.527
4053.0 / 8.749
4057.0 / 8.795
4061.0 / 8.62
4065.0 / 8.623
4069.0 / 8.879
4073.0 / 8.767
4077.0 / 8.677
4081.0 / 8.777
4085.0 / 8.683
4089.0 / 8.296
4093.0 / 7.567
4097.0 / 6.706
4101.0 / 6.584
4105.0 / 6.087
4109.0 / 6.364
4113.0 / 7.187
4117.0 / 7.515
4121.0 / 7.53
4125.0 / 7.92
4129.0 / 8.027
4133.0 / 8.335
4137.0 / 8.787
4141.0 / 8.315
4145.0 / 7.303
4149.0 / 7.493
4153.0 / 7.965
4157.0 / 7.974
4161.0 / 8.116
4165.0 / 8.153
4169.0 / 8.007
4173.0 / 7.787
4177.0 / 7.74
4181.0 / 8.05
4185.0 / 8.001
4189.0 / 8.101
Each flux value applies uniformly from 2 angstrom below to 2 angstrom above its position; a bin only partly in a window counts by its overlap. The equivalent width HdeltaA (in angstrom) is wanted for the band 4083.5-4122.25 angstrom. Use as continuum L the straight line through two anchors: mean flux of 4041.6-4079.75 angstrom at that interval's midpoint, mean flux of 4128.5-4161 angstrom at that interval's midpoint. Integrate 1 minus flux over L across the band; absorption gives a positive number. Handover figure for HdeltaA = 5.2 angstrom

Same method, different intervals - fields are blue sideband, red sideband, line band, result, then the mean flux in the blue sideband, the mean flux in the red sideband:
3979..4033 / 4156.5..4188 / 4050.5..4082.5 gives -2.3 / 8.24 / 7.98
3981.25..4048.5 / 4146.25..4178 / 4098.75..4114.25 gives 2.9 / 8.29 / 7.9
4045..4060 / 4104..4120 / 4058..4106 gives -1.8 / 8.64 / 6.88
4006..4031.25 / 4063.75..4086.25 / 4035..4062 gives 0.4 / 8.58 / 8.74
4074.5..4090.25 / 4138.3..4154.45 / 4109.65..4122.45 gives 1.4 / 8.63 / 7.81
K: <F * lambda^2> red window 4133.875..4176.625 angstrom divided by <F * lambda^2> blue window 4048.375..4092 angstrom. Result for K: 1.0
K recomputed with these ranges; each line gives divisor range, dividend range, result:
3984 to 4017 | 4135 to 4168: 1.06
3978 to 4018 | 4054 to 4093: 1.11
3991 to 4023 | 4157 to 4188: 1.03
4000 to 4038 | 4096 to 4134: 0.89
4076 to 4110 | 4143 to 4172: 1.08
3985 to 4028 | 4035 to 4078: 1.06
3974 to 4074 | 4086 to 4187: 0.98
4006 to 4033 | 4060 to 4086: 1.04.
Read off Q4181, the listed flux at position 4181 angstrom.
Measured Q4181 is 8.05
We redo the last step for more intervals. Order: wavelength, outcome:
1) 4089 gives 8.296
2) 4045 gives 8.371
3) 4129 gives 8.027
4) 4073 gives 8.767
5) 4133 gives 8.335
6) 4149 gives 7.493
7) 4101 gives 6.584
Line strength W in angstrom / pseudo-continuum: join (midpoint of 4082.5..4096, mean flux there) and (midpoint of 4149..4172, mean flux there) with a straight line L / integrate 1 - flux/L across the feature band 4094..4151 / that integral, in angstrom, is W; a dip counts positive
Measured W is 4.2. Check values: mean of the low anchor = 8.09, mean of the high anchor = 7.98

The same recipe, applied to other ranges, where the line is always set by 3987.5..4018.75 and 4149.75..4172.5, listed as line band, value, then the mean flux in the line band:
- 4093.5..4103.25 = 1.59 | 6.77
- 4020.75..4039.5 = -0.54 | 8.43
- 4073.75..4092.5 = -0.97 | 8.54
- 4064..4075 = -0.85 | 8.77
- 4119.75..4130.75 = 0.29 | 7.84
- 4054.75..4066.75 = -0.78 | 8.68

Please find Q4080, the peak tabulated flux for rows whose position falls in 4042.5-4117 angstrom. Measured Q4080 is 8.879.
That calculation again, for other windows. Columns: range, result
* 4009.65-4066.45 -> 9.357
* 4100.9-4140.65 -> 8.787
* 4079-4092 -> 8.777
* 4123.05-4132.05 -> 8.027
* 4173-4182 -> 8.05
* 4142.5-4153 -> 7.965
